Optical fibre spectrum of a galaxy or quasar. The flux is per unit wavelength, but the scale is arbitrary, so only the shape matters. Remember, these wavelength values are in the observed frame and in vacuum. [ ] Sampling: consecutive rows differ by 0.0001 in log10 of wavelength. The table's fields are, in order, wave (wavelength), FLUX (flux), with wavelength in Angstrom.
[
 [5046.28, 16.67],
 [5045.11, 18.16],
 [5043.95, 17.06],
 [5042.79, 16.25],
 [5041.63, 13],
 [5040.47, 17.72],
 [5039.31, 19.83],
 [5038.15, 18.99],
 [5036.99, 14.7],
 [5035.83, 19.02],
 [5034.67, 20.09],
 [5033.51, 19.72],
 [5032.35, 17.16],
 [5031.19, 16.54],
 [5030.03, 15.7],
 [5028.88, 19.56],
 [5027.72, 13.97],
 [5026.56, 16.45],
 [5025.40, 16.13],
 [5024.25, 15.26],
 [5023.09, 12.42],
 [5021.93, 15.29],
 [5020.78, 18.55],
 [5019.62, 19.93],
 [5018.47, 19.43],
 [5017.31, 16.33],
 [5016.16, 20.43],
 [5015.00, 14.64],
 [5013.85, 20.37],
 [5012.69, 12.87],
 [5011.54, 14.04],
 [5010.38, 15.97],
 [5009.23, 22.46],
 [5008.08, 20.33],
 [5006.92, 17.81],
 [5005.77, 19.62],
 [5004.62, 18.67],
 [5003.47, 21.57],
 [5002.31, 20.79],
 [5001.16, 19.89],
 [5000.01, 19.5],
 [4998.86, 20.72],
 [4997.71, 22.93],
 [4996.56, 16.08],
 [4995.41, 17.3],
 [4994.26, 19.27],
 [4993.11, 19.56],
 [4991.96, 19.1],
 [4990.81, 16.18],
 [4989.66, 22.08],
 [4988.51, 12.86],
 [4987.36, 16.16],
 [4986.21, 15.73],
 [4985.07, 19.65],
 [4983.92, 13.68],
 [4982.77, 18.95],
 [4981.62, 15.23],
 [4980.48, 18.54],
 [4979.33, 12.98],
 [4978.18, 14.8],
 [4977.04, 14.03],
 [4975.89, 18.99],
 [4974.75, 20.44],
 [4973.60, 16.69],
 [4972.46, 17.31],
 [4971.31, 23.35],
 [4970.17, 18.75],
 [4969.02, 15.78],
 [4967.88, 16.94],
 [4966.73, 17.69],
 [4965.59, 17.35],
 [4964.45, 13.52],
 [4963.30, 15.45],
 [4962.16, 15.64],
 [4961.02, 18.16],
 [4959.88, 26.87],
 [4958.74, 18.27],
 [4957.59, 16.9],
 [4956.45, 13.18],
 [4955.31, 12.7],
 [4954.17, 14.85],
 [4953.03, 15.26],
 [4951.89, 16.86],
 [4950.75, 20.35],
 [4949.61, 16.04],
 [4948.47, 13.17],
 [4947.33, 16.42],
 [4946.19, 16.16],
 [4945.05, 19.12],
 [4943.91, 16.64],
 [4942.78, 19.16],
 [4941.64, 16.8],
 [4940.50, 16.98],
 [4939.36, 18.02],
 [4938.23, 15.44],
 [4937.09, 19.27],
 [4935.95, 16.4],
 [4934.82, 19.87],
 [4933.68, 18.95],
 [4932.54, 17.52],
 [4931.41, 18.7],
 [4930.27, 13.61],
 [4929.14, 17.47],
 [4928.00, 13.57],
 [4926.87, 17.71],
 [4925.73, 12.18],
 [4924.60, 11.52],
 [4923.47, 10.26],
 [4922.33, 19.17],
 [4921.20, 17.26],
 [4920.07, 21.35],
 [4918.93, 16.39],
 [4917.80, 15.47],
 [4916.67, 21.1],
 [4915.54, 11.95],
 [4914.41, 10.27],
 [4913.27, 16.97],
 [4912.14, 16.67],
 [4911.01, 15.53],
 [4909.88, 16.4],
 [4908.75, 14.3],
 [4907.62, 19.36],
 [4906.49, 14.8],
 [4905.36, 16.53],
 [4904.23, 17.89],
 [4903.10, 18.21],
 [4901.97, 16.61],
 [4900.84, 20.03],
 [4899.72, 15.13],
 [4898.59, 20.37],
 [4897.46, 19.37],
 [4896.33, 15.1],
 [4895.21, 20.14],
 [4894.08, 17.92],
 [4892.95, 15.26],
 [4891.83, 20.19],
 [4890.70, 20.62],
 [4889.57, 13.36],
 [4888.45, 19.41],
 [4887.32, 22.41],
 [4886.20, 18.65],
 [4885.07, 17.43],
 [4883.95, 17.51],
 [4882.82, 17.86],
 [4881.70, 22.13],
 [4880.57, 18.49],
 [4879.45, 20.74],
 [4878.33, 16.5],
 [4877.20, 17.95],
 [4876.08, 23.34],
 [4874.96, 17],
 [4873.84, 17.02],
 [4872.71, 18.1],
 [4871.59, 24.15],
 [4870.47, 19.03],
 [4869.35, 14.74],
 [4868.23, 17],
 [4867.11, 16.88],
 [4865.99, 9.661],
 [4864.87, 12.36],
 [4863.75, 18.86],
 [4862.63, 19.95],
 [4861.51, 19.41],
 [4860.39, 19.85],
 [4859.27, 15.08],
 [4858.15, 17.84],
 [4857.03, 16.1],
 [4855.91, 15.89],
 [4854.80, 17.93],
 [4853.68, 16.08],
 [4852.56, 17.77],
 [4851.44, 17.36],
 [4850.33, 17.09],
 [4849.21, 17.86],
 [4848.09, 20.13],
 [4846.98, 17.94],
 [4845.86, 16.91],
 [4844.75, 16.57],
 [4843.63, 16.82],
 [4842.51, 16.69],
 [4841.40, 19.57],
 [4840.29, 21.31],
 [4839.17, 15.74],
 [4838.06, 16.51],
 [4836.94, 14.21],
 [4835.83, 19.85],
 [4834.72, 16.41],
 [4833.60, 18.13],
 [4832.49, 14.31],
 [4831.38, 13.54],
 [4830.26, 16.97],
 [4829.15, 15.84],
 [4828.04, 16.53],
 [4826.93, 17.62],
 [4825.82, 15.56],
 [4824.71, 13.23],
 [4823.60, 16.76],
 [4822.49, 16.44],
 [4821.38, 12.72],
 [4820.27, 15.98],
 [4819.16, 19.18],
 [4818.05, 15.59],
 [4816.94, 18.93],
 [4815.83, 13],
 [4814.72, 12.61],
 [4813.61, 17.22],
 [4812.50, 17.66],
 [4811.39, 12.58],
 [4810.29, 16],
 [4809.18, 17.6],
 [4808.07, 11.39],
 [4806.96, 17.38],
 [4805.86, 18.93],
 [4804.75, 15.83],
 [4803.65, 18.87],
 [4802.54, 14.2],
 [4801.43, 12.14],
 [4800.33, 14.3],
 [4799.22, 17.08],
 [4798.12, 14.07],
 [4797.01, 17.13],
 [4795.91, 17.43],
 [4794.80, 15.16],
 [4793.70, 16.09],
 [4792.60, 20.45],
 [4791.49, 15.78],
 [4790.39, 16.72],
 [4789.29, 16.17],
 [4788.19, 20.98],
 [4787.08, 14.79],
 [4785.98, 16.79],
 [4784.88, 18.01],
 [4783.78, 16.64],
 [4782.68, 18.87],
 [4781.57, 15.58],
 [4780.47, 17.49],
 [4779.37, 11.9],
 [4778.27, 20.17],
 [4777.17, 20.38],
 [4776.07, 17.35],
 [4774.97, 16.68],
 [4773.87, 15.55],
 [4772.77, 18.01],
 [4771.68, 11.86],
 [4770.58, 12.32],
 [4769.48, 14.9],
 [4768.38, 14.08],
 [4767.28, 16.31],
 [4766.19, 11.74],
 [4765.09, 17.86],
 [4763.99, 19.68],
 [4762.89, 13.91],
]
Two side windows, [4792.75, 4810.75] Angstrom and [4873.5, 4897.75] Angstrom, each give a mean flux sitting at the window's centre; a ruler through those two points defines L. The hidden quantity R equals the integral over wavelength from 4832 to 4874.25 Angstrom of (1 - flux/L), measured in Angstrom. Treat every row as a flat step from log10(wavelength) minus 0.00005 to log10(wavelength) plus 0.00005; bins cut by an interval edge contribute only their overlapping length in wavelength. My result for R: 0.60 Angstrom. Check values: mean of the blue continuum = 16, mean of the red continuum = 18.6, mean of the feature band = 17.3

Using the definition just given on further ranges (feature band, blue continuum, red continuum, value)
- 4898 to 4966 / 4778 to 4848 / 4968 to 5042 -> 2.2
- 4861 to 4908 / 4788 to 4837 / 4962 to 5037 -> -3.8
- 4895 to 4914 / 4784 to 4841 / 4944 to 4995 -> -0.5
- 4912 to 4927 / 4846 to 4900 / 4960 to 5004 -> 2.0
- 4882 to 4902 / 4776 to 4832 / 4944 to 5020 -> -1.6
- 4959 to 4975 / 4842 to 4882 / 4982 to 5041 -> -0.3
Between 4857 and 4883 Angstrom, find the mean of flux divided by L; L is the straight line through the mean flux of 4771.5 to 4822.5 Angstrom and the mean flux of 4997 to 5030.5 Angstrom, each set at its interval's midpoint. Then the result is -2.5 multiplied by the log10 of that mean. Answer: -0.07 mag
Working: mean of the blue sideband 16.3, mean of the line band 18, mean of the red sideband 18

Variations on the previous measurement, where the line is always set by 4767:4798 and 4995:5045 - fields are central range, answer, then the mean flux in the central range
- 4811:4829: 0.065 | 15.8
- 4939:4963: 0.027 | 17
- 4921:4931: 0.175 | 14.7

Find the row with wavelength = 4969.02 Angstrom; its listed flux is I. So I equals 15.78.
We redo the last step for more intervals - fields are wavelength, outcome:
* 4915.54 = 11.95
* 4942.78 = 19.16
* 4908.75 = 14.3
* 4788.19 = 20.98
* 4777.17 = 20.38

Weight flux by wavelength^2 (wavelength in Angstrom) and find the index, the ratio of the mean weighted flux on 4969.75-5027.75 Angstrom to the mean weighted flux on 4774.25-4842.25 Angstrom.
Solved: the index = 1.17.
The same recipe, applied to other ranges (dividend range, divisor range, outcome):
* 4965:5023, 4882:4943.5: 1.08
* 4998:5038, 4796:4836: 1.22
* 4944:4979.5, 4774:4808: 1.09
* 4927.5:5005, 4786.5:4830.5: 1.16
